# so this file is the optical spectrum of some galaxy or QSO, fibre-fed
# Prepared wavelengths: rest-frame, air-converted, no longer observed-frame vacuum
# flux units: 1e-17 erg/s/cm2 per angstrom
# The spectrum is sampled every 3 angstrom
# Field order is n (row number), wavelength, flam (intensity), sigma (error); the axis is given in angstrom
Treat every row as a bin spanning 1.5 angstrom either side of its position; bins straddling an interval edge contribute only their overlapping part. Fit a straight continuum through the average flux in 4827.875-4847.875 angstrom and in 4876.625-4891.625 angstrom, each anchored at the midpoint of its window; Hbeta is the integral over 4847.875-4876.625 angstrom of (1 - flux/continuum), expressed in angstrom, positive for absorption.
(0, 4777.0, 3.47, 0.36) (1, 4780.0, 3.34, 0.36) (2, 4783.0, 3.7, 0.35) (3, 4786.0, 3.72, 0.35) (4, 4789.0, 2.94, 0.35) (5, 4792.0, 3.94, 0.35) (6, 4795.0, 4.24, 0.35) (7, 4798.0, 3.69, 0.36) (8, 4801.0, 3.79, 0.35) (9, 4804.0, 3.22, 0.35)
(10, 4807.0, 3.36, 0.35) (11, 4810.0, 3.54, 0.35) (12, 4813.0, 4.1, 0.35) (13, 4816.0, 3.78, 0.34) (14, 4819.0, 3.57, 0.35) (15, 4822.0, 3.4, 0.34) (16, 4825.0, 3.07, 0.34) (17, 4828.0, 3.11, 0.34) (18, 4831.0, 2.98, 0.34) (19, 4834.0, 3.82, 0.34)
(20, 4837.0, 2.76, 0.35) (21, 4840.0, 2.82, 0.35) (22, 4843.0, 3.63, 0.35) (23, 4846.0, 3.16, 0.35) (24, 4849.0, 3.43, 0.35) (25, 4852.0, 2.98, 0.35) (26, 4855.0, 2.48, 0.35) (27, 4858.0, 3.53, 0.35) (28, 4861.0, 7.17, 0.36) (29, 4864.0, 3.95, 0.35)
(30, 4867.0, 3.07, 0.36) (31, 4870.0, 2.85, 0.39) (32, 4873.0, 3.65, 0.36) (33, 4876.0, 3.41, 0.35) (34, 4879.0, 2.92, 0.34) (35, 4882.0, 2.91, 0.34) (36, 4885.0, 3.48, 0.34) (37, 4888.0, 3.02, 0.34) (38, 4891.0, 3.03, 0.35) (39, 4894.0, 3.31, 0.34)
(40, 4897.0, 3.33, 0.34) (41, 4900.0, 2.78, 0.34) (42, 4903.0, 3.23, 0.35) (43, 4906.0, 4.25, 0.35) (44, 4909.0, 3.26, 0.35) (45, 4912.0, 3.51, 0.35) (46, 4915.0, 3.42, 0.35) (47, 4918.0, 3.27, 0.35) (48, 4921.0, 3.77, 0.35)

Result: -4.8 angstrom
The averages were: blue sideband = 3.19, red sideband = 3.09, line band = 3.66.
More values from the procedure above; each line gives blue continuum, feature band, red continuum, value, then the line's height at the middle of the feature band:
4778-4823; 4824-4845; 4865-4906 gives 1.7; 3.45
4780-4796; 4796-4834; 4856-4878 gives 2.5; 3.74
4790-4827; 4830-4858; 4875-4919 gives 2.8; 3.48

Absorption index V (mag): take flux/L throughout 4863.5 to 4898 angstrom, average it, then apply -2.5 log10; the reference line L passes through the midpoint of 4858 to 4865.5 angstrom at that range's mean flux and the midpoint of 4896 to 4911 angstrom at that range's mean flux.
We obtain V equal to 0.32 mag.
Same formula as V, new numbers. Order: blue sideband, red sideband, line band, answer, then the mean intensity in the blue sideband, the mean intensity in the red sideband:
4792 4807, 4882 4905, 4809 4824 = -0.01 mag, 3.72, 3.18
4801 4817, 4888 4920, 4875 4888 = 0.08 mag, 3.61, 3.33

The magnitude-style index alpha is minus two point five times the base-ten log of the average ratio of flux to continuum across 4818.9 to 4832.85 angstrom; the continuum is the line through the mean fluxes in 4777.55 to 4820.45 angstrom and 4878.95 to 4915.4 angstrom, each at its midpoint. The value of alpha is 0.11 mag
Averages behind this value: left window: 3.63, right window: 3.27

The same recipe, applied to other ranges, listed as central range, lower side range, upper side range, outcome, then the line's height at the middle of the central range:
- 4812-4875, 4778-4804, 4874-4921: -0.01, 3.47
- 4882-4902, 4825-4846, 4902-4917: 0.10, 3.45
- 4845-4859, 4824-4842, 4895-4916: 0.03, 3.18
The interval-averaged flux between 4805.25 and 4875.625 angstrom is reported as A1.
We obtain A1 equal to 3.49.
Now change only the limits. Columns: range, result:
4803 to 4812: 3.42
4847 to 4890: 3.48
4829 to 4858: 3.14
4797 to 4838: 3.45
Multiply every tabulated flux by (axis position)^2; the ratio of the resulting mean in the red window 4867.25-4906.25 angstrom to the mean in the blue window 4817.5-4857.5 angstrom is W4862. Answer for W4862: 1.0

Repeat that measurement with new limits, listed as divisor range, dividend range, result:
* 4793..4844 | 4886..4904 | 0.93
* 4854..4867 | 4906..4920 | 0.84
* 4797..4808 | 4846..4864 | 1.12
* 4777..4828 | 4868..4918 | 0.95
